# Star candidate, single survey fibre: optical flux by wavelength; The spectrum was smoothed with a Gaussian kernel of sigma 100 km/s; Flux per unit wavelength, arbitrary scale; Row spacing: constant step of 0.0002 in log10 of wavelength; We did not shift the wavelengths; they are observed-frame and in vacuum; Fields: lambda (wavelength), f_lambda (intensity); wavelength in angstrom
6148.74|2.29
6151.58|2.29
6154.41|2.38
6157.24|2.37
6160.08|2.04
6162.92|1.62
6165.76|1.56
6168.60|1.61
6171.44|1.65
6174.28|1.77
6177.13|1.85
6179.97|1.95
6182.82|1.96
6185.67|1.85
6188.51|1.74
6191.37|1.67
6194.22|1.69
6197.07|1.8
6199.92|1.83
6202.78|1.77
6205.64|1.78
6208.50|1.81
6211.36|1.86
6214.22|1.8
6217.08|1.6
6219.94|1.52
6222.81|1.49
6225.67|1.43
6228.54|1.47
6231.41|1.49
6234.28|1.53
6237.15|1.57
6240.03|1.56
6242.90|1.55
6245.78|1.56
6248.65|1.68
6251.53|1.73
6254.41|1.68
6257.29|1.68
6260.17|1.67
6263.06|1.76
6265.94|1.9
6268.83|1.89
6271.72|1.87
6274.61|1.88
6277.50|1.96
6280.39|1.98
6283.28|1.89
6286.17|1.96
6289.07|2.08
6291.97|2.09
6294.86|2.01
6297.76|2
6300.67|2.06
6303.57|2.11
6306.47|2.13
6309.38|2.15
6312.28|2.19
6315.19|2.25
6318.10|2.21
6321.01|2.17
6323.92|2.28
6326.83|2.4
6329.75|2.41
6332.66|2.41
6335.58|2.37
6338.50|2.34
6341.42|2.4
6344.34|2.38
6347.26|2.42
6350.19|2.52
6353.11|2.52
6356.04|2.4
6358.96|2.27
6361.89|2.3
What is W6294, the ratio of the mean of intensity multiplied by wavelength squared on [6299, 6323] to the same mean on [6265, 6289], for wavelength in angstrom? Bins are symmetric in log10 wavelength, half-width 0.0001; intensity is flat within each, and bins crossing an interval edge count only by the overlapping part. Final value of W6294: 1.13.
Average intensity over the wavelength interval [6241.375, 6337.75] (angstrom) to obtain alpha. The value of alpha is 2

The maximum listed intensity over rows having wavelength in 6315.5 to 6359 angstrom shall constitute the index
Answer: 2.52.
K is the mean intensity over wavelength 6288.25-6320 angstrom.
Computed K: 2.12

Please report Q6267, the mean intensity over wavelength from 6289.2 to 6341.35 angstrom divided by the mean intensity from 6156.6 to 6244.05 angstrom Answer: 1.3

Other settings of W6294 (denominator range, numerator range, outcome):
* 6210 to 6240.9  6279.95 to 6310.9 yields 1.33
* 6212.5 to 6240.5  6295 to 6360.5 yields 1.52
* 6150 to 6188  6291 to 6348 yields 1.23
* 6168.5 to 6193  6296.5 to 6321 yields 1.24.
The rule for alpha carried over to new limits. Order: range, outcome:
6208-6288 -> 1.71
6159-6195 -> 1.76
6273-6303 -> 1.99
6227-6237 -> 1.51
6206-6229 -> 1.64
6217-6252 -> 1.55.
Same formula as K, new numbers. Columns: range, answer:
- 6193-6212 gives 1.79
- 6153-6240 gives 1.74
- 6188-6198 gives 1.72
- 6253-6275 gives 1.79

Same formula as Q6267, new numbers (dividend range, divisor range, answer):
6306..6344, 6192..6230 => 1.36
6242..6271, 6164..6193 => 0.98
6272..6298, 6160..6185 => 1.12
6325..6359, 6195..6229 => 1.43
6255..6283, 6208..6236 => 1.16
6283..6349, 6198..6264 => 1.35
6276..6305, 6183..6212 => 1.13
